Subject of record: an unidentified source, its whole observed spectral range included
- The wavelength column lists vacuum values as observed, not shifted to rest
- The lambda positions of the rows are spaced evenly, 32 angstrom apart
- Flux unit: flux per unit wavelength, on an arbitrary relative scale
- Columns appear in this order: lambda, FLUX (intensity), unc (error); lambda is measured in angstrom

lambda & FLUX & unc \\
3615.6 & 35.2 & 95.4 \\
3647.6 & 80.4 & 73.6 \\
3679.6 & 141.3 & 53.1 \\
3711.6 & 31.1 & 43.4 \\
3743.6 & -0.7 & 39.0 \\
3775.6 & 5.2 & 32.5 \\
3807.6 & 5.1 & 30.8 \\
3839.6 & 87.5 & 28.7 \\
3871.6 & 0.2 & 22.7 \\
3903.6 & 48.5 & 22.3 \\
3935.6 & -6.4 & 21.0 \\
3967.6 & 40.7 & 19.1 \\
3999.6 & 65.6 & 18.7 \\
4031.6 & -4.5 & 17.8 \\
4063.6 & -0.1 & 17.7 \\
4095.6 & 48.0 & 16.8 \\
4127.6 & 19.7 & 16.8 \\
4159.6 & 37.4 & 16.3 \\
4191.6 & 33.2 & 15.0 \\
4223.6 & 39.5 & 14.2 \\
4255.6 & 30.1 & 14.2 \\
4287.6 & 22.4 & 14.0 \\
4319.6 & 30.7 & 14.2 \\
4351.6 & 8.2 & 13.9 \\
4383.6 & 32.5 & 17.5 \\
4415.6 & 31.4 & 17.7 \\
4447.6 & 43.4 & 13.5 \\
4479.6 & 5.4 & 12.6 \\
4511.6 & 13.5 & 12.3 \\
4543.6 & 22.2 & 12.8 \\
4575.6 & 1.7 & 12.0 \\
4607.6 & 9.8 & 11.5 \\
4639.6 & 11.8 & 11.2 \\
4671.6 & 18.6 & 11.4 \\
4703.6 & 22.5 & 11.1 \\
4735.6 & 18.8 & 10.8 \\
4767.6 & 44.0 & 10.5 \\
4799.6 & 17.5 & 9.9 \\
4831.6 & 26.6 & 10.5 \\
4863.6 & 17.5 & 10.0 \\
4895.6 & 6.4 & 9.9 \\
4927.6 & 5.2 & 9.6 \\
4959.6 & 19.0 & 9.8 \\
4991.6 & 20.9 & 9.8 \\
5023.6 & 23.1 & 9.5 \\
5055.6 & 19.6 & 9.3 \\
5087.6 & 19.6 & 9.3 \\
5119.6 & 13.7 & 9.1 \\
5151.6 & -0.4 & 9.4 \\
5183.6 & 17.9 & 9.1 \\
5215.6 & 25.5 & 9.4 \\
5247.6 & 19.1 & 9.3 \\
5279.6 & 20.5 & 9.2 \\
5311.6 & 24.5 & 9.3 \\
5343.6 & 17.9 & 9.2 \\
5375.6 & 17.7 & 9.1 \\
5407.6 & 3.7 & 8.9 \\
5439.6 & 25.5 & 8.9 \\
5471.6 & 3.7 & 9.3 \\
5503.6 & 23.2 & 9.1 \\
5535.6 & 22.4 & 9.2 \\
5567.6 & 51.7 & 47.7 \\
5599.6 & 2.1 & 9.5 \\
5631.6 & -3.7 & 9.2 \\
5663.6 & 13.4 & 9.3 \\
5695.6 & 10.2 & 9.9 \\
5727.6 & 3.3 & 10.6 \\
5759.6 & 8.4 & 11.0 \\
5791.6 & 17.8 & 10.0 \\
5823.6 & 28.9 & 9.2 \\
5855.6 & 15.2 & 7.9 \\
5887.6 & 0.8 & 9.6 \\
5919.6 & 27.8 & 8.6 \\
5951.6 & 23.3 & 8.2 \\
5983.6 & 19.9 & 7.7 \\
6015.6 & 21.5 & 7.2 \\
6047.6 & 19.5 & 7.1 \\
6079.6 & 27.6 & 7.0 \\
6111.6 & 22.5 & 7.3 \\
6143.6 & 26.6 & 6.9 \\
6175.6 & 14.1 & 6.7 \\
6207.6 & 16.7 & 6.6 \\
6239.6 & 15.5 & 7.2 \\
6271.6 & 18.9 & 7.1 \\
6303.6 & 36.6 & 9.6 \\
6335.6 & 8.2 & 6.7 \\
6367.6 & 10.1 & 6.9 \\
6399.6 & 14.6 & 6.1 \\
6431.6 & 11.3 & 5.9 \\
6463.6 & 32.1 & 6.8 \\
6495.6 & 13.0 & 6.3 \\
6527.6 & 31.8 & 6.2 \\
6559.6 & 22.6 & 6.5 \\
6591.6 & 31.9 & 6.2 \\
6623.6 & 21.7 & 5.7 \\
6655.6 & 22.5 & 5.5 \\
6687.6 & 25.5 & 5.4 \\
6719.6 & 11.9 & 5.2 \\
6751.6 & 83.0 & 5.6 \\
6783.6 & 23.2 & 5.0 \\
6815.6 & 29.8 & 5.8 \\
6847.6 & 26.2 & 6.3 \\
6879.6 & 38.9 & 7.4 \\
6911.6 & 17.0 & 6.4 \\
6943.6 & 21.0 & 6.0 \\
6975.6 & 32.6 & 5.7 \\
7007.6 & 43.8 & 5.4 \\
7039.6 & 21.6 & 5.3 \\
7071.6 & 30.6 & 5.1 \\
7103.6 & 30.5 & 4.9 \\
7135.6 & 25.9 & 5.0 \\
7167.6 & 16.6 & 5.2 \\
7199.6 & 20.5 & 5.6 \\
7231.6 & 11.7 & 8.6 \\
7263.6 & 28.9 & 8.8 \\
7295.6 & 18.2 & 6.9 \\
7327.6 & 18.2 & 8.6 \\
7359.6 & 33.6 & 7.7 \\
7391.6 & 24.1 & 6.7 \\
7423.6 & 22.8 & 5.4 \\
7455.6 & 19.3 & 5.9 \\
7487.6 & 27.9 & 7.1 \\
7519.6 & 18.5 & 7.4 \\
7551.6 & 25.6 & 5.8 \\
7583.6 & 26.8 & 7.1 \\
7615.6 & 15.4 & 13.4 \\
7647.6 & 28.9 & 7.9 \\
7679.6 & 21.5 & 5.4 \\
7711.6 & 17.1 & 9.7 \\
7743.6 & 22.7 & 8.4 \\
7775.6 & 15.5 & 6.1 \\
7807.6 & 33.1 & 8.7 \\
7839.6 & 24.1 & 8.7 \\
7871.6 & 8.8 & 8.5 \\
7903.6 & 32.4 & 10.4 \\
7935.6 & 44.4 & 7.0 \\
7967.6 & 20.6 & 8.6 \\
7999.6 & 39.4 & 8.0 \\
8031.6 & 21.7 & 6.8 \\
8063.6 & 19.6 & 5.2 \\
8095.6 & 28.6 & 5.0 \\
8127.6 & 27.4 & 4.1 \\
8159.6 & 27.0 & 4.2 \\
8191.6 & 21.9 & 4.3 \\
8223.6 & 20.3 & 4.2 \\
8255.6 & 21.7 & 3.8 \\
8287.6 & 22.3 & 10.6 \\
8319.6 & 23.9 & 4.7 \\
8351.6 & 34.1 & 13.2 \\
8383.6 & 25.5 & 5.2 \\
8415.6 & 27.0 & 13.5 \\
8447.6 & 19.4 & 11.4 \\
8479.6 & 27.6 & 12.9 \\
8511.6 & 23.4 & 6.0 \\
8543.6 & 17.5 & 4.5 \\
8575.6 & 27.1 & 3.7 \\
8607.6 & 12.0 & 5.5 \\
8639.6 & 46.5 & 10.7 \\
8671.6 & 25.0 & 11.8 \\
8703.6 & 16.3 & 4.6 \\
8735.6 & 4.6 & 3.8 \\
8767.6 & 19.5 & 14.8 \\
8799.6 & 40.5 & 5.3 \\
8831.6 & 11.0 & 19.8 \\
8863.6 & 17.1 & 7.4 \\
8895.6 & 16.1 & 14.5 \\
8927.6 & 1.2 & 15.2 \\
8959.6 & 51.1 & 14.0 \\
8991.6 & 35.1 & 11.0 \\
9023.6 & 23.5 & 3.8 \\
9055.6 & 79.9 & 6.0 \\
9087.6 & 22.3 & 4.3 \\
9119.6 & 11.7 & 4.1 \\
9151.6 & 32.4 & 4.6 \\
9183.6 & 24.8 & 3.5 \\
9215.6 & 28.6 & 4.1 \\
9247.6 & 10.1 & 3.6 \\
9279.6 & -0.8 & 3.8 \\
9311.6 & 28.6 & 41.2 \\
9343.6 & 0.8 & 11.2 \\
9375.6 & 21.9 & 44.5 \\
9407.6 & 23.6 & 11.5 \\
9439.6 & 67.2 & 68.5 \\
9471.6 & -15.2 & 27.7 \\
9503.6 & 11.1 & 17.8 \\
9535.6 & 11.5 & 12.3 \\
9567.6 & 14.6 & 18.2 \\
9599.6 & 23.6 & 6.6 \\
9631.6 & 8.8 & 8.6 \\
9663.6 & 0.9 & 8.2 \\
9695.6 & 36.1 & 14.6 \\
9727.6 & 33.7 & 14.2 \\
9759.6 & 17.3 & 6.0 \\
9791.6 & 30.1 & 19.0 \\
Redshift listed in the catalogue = 0.81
